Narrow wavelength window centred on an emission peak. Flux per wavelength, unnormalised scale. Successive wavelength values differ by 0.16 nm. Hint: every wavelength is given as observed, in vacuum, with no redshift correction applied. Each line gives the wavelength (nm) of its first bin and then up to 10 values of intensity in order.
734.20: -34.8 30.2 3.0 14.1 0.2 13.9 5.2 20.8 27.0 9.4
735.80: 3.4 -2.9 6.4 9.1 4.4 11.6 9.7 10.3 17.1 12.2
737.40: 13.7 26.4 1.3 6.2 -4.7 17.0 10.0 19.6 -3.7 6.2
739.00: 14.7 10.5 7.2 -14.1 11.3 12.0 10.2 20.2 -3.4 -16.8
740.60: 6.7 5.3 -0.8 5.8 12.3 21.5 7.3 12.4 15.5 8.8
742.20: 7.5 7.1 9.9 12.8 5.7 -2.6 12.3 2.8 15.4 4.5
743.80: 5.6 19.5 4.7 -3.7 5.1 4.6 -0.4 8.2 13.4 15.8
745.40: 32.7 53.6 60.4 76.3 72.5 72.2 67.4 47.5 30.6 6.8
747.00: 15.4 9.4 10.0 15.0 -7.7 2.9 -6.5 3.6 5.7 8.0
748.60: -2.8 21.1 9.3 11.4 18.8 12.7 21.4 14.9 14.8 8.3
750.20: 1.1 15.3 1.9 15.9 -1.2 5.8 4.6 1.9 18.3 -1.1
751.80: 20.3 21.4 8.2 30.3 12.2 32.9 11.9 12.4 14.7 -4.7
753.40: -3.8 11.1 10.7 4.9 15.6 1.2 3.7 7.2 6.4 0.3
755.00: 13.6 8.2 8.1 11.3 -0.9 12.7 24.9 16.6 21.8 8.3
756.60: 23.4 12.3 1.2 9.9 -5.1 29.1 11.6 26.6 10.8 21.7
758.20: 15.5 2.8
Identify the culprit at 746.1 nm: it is [O II]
